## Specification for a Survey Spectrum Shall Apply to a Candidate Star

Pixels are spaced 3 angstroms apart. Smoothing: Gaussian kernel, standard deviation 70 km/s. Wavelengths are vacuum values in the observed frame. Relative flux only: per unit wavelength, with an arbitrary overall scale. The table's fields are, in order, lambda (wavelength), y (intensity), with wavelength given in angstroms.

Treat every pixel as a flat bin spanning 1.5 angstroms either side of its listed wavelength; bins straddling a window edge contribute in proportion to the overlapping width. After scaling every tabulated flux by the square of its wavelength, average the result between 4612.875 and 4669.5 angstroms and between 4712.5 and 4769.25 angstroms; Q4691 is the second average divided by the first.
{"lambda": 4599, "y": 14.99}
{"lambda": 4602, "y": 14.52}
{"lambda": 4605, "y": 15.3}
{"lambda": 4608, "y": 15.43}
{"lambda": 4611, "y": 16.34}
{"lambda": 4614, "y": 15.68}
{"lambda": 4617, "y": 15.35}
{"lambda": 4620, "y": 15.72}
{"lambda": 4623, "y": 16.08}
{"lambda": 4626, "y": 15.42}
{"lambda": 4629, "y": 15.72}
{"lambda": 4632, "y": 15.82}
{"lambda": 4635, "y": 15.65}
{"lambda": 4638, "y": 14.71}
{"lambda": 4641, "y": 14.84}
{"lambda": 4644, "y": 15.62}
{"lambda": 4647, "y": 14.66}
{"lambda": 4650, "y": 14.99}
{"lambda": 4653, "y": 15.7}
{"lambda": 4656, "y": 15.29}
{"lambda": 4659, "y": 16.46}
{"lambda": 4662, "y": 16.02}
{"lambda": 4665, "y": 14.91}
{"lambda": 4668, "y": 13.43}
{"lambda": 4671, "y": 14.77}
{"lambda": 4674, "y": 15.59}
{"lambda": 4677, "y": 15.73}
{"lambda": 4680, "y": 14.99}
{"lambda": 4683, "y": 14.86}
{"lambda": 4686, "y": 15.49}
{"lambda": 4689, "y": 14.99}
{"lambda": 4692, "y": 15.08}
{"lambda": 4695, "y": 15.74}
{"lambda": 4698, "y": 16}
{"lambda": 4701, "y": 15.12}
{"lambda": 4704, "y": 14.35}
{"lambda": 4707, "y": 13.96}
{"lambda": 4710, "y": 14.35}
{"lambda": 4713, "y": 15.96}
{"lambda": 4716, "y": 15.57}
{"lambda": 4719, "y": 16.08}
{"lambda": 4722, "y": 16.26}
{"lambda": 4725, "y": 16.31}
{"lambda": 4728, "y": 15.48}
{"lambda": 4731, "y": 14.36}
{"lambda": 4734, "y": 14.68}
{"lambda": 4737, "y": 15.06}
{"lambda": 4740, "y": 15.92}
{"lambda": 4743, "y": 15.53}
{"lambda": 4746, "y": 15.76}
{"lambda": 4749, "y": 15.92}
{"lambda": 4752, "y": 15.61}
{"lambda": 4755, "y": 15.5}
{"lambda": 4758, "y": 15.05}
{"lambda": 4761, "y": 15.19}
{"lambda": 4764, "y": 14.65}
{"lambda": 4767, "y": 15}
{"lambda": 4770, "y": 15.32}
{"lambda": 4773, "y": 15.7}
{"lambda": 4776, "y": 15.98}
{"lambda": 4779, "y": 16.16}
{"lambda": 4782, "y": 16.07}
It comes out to 1.05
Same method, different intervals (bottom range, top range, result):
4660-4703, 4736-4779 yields 1.05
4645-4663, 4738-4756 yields 1.05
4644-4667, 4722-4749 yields 1.04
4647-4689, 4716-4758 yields 1.05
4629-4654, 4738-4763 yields 1.07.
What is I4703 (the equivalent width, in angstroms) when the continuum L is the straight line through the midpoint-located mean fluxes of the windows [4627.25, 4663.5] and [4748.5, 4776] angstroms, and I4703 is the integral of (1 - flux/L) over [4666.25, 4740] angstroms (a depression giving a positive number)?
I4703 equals 1.0 angstroms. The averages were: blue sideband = 15.5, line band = 15.2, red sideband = 15.3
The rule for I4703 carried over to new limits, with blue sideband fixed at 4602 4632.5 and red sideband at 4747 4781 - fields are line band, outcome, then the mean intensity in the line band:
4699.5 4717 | 0.8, 14.9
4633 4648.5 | 0.5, 15.1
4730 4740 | 0.4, 14.9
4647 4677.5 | 0.7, 15.2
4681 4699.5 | 0.2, 15.4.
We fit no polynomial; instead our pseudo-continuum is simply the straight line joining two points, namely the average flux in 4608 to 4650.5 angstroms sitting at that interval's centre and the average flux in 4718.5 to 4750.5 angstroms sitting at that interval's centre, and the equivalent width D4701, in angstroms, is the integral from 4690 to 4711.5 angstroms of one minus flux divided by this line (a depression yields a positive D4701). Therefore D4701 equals 0.8 angstroms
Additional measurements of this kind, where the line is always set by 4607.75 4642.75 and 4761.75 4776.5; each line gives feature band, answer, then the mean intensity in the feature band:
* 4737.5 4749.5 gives -0.3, 15.7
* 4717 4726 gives -0.5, 16.2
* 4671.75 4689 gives 0.2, 15.3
